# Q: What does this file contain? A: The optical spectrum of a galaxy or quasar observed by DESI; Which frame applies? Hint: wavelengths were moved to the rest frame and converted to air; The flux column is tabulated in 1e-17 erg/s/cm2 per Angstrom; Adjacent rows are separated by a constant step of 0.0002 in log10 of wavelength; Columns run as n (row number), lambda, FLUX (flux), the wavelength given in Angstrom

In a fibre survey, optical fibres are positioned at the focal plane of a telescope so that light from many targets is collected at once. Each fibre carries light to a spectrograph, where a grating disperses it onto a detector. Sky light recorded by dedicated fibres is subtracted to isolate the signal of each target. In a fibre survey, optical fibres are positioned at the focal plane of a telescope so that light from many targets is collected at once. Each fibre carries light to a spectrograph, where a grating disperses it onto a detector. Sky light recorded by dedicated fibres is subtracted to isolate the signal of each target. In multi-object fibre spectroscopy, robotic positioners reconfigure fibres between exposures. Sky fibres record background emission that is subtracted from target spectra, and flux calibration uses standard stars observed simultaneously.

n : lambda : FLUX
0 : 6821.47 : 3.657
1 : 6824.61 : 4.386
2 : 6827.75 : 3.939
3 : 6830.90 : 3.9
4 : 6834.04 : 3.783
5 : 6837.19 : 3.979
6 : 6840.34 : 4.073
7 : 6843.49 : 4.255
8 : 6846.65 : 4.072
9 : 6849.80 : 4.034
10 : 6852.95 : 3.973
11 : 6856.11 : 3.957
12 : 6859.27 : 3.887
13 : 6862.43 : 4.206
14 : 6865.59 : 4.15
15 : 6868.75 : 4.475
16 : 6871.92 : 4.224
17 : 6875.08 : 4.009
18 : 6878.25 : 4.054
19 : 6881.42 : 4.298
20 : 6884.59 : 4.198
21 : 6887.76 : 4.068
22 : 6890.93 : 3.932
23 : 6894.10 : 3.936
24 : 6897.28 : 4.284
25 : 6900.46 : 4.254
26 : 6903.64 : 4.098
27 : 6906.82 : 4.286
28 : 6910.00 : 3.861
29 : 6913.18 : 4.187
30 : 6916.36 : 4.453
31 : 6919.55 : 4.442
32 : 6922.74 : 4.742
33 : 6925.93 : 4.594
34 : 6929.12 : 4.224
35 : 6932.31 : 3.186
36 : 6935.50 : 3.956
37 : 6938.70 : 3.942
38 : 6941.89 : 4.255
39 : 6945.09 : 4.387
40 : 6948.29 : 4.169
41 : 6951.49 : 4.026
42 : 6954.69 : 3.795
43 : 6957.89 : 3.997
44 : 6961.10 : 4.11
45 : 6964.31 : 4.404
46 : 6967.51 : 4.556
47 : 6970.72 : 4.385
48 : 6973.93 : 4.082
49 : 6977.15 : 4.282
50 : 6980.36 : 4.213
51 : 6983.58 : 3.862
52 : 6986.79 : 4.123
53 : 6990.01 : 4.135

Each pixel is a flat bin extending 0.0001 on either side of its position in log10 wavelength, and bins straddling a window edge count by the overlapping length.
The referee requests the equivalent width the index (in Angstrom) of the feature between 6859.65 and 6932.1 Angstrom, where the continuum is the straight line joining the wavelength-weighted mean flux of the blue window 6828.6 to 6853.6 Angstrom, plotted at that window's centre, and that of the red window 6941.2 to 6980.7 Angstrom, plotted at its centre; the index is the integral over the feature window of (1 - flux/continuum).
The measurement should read -1.8 Angstrom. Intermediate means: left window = 4.01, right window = 4.2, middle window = 4.2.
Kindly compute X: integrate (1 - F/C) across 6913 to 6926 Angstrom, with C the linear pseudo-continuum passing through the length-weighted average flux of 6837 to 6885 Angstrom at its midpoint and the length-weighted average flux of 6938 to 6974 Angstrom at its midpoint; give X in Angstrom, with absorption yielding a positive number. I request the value -1.1 Angstrom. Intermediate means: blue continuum 4.12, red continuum 4.19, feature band 4.5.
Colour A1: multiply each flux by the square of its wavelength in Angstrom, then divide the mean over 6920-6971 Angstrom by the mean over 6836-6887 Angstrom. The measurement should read 1.04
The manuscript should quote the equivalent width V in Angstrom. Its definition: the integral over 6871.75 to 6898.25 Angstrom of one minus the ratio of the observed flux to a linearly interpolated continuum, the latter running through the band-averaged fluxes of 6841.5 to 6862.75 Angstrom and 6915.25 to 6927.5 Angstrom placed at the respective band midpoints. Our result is 1.2 Angstrom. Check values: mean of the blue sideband 4.05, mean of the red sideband 4.56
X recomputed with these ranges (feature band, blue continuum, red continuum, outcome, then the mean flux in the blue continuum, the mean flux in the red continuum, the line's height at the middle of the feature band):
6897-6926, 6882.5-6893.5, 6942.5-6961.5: -1.7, 4.07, 4.09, 4.07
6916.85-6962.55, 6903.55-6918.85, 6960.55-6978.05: 1.3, 4.2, 4.31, 4.26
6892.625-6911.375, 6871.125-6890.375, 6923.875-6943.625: -0.1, 4.13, 4.05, 4.1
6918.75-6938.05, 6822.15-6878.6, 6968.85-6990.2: -0.2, 4.07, 4.16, 4.12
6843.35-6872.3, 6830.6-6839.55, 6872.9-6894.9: -0.9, 3.9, 4.08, 3.99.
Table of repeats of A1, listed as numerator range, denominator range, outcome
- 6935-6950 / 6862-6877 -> 1.01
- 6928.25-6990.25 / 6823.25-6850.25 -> 1.05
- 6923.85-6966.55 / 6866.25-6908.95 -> 1.00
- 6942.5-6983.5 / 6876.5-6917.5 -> 1.03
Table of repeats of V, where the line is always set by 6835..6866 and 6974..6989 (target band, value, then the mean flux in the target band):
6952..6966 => 0.1 Angstrom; 4.08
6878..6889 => -0.3 Angstrom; 4.17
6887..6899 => 0.0 Angstrom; 4.06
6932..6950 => 0.2 Angstrom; 4.04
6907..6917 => -0.2 Angstrom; 4.16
